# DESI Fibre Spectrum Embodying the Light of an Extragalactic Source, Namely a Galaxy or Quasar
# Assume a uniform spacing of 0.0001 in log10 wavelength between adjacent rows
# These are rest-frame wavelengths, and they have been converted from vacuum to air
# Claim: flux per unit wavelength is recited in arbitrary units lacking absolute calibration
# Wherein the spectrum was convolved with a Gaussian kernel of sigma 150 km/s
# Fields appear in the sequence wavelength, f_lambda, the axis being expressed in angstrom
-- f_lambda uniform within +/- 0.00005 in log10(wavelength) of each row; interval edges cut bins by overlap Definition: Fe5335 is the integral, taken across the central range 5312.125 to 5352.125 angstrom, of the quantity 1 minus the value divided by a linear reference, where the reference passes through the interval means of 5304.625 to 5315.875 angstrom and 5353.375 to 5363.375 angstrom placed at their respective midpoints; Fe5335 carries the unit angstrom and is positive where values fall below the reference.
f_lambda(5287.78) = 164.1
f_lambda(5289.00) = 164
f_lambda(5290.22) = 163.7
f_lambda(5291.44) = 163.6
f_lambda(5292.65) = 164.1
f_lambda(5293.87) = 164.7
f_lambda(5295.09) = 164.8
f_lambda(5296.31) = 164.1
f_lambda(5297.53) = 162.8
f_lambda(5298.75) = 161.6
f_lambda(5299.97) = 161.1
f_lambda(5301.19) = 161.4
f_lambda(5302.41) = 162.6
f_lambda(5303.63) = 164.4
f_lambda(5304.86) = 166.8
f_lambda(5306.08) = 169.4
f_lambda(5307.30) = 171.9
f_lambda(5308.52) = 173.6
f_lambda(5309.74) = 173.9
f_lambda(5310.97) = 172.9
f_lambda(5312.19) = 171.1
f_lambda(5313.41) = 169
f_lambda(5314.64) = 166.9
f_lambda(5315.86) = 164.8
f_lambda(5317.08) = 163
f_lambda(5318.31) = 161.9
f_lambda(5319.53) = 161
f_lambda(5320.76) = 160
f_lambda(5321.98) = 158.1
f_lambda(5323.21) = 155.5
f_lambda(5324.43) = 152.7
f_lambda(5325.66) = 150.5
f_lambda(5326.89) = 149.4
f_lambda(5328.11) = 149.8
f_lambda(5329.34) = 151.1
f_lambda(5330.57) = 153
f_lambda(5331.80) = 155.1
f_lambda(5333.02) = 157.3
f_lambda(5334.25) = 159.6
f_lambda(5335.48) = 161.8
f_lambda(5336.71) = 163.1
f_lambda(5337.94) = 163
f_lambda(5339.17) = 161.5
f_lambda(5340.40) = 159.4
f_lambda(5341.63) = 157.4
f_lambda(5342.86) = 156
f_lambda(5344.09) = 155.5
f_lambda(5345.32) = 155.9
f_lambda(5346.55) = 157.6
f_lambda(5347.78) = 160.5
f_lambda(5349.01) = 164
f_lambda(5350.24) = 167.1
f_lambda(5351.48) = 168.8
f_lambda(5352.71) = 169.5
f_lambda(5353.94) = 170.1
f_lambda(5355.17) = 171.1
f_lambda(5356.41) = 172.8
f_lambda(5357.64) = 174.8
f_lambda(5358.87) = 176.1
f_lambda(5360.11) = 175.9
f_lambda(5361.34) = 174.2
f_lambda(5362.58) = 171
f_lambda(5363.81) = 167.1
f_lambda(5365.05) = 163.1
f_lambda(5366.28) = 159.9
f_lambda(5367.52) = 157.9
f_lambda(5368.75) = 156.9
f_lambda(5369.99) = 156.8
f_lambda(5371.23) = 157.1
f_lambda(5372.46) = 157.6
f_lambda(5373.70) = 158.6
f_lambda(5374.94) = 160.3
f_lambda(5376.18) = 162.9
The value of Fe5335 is 2.89 angstrom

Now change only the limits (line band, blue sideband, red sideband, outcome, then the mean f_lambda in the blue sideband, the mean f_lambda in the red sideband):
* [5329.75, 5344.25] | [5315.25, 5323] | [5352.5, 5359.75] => 0.7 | 161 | 173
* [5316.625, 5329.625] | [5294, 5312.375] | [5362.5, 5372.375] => 0.7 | 167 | 161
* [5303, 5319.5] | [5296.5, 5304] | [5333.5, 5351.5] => -0.6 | 162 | 160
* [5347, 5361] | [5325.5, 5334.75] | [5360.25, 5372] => -0.9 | 153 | 163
